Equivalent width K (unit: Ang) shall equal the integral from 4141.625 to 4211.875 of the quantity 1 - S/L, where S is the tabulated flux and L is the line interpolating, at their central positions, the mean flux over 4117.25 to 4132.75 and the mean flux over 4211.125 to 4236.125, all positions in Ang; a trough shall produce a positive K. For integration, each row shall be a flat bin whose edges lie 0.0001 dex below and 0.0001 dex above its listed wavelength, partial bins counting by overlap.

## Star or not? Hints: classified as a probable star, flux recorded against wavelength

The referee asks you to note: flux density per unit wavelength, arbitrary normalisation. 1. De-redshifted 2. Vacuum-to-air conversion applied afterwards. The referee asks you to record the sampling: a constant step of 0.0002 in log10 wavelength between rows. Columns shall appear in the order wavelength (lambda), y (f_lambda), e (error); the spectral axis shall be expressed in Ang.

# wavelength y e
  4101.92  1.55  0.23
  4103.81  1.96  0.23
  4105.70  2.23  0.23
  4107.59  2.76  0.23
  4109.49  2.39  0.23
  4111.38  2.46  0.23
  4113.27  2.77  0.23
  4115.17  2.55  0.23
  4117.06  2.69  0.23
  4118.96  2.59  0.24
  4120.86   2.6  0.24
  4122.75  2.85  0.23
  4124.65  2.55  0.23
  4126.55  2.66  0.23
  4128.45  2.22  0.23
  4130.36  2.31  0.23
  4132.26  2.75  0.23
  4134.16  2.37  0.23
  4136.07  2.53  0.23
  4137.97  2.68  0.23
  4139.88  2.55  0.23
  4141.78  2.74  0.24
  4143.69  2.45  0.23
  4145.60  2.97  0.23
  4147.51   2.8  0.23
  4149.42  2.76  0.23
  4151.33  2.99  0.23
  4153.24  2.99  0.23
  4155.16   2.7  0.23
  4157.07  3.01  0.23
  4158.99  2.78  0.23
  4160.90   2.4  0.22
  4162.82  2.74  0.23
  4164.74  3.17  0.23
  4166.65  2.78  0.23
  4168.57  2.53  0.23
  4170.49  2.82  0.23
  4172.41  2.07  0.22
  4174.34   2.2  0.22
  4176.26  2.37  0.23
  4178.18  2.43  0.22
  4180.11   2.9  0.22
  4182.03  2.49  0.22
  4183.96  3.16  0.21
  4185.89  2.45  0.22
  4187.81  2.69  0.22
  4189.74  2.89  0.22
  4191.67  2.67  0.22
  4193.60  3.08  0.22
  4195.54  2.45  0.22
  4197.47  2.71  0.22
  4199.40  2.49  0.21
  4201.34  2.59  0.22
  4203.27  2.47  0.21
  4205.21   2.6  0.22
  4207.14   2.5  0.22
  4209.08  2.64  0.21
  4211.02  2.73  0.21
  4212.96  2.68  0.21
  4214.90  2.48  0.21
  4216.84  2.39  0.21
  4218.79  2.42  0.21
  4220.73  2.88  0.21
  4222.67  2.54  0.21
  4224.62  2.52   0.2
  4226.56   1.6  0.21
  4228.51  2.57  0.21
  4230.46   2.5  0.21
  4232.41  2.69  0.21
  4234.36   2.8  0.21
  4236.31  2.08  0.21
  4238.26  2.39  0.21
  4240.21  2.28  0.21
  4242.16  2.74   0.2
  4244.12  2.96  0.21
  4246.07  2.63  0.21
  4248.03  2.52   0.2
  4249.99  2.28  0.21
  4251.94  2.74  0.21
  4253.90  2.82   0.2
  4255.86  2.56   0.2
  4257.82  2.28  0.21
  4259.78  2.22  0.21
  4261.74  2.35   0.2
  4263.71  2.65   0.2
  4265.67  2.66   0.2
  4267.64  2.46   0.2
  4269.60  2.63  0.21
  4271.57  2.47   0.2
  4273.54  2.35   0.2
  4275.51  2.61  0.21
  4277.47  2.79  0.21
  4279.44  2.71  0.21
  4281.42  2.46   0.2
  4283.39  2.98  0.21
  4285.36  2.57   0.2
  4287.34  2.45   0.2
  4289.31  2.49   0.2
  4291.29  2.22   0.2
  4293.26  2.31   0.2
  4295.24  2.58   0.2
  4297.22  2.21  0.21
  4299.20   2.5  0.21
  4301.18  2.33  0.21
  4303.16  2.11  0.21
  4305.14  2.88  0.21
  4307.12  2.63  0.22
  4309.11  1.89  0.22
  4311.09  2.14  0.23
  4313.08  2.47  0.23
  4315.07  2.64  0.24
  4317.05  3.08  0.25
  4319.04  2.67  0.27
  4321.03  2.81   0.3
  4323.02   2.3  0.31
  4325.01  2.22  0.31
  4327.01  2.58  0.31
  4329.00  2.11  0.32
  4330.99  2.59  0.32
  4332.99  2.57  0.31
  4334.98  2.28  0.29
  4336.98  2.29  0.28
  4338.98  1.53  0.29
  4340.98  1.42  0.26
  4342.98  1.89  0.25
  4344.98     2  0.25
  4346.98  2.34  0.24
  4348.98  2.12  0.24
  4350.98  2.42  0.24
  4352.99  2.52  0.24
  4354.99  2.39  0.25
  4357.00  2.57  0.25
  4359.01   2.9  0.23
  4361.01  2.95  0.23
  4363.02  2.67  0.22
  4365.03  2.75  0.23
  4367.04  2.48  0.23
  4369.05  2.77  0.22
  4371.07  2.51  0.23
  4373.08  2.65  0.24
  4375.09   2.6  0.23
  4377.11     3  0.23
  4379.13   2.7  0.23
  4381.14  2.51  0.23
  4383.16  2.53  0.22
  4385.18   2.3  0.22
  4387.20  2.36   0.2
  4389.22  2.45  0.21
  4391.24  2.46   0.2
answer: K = -4.1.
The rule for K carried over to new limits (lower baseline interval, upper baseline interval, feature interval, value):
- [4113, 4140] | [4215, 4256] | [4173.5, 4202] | -1.10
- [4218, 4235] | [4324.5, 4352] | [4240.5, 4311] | -4.66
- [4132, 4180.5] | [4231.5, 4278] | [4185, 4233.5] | 0.54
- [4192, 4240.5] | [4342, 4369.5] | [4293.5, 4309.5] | 0.59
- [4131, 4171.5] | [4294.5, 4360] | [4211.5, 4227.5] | 0.88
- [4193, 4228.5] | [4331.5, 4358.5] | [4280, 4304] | -1.10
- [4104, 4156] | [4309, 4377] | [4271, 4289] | -0.81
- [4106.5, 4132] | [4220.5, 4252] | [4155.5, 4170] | -1.29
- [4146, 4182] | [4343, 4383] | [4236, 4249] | 0.49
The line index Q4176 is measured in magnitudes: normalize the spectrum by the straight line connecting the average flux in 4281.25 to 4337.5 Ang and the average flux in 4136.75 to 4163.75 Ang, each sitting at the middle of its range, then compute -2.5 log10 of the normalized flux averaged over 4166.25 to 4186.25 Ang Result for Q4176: 0.06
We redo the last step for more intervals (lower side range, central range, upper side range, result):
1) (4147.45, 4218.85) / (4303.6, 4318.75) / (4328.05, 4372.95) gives -0.04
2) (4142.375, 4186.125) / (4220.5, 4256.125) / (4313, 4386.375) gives 0.03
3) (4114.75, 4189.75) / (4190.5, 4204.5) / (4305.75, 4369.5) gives -0.02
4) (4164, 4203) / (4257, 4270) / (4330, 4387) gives 0.04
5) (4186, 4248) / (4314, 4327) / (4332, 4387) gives -0.06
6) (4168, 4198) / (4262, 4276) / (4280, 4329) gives -0.01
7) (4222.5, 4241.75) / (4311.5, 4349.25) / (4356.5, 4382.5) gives 0.13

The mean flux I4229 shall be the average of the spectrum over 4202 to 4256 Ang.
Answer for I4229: 2.54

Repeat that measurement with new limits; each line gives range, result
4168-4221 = 2.6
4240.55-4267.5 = 2.56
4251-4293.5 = 2.54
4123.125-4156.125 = 2.65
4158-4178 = 2.58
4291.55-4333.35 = 2.45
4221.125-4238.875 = 2.43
